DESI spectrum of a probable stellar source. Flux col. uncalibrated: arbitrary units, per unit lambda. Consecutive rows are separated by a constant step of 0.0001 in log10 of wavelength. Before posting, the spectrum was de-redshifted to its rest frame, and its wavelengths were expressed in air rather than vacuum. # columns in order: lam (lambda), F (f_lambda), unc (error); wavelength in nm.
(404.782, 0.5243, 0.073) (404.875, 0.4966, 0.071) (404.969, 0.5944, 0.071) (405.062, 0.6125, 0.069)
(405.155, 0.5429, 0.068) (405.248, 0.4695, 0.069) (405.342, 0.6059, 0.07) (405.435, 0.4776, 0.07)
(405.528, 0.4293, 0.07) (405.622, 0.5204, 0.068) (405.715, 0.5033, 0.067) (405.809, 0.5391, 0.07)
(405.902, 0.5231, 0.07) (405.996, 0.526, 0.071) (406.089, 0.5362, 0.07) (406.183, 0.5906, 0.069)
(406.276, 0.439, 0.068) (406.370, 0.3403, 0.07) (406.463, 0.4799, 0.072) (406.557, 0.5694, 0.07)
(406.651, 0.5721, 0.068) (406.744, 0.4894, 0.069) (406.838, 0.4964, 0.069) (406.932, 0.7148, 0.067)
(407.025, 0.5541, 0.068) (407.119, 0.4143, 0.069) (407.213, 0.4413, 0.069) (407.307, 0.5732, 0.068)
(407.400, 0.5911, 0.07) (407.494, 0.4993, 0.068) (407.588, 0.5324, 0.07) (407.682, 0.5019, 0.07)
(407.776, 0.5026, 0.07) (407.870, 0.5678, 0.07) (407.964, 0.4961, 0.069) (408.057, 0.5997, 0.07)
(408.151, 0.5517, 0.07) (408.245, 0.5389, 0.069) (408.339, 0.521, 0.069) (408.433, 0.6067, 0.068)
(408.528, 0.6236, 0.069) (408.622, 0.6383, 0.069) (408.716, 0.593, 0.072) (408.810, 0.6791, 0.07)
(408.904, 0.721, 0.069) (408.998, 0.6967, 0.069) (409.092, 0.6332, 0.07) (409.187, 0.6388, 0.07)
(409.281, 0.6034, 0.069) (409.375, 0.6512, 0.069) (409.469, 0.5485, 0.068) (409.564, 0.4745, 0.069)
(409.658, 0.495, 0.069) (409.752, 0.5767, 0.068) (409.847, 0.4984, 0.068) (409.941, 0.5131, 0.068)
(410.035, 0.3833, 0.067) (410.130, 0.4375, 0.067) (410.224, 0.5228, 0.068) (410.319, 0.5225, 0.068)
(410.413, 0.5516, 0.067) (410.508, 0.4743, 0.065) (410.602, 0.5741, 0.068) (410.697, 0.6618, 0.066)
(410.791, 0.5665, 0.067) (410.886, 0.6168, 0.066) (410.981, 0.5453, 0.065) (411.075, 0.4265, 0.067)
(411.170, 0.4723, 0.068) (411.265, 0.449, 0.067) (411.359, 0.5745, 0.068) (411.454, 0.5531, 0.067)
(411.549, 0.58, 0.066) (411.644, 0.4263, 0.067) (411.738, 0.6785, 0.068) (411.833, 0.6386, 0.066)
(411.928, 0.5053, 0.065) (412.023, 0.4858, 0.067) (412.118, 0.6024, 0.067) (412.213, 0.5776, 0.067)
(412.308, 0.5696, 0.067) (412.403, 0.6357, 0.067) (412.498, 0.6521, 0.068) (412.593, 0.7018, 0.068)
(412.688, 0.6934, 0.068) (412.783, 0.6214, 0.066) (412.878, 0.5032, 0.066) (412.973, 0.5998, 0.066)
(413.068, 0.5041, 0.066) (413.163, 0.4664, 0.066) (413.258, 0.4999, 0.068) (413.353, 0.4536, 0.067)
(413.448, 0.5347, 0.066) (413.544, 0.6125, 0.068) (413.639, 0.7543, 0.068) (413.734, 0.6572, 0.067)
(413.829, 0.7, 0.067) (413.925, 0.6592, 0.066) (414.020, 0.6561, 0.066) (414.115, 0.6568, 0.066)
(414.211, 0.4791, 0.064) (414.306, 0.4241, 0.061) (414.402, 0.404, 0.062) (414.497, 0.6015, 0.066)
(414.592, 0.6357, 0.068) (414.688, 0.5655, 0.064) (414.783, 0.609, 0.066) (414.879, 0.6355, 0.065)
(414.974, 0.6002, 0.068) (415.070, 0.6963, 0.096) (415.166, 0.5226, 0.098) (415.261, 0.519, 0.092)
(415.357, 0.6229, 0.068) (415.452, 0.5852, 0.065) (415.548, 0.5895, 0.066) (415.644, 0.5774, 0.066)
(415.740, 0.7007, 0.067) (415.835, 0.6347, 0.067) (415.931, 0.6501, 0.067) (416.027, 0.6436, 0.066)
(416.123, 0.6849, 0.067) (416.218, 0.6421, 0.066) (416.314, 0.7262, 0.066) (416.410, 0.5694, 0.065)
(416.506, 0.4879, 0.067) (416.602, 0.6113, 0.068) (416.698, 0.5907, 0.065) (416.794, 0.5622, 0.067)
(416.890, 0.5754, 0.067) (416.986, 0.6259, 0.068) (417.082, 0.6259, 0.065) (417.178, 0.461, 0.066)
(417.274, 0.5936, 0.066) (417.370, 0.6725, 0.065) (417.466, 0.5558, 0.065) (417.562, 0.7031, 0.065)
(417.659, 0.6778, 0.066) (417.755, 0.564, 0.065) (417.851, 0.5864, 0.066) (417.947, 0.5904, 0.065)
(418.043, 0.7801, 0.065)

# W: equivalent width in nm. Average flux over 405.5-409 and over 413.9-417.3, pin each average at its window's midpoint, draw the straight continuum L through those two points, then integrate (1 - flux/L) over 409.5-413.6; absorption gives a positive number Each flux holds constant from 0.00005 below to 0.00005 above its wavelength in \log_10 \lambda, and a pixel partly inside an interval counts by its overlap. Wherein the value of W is 0.178 nm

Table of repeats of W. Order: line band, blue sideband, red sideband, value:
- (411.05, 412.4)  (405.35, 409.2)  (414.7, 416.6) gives 0.09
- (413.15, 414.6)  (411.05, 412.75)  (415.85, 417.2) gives 0.03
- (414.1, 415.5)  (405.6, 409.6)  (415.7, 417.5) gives 0.07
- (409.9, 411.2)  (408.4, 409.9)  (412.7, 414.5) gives 0.16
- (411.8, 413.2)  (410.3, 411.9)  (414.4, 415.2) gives -0.04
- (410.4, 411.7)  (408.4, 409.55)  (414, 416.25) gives 0.18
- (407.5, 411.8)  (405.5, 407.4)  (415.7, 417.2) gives -0.07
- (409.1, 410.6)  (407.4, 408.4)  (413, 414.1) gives 0.07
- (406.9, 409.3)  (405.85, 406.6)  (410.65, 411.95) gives -0.27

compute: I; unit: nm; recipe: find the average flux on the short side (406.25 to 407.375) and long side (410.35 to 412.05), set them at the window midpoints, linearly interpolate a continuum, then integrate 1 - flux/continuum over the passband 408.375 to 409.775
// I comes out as -0.22 nm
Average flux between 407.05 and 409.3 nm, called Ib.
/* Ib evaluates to 0.573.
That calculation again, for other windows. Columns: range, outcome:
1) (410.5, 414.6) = 0.571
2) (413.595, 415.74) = 0.6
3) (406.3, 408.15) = 0.523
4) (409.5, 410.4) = 0.495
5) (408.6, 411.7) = 0.554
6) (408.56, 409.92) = 0.602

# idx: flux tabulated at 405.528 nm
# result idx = 0.4293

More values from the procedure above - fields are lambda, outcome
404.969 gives 0.5944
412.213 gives 0.5776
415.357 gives 0.6229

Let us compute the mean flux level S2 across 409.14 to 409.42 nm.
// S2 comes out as 0.632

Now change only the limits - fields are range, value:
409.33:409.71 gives 0.542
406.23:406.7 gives 0.48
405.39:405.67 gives 0.476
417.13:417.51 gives 0.571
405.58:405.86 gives 0.522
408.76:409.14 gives 0.681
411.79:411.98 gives 0.567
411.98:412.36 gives 0.56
